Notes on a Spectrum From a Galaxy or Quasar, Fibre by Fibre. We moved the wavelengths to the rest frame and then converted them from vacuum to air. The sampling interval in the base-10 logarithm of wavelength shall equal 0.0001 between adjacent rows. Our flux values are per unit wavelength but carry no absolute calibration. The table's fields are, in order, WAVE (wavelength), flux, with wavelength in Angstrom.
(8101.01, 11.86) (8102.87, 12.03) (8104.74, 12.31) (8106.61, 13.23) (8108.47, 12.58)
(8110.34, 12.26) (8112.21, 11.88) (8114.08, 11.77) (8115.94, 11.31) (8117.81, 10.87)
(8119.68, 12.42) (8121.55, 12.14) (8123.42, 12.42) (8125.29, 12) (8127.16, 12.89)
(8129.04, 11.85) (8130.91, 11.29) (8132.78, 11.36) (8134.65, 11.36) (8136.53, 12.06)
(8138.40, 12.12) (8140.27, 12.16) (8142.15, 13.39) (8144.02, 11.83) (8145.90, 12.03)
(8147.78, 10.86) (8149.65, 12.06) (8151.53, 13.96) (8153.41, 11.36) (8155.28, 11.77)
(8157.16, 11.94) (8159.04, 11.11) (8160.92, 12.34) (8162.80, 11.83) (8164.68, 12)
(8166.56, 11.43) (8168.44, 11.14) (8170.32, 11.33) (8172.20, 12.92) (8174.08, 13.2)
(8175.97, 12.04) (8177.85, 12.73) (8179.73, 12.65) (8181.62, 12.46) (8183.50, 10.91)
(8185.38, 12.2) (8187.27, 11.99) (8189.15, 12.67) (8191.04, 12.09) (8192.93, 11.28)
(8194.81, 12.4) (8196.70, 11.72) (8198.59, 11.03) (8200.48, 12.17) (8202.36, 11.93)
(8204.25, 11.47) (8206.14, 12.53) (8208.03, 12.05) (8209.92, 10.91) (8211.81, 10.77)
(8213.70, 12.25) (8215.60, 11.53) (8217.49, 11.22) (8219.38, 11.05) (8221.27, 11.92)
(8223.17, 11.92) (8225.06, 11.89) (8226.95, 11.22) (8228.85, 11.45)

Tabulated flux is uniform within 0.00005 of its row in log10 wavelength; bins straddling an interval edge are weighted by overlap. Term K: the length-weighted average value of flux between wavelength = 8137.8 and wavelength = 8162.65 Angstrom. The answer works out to 12.1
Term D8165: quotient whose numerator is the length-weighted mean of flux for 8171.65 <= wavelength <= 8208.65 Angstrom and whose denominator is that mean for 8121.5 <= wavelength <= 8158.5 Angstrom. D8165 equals 1.0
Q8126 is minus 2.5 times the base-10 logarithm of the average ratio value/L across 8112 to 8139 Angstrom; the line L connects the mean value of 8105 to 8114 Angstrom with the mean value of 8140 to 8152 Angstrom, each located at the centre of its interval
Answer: 0.04 mag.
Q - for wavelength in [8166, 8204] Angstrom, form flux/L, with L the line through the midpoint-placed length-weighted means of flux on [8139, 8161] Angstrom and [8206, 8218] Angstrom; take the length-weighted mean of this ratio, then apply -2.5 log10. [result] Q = -0.02 mag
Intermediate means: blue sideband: 12.1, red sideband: 11.6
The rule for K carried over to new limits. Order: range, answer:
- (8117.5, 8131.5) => 12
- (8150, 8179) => 12.1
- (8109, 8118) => 11.7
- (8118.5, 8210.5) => 12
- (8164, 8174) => 11.9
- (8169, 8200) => 12.1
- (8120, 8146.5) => 12.1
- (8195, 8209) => 11.9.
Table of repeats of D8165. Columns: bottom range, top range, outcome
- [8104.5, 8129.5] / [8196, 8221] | 0.96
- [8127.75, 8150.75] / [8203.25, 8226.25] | 0.98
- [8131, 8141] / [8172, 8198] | 1.04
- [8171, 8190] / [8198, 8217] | 0.94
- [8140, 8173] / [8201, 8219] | 0.97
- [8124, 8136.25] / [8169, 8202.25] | 1.02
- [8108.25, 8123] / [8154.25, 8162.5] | 0.99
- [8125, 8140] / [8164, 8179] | 1.02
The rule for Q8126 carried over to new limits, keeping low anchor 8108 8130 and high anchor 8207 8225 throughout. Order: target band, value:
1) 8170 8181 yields -0.07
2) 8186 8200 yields -0.02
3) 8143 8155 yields -0.01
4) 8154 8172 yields 0.01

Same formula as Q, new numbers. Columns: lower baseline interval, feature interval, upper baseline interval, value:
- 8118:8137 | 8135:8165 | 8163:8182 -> 0.00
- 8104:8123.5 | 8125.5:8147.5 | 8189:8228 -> 0.00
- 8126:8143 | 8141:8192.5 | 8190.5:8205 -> -0.02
